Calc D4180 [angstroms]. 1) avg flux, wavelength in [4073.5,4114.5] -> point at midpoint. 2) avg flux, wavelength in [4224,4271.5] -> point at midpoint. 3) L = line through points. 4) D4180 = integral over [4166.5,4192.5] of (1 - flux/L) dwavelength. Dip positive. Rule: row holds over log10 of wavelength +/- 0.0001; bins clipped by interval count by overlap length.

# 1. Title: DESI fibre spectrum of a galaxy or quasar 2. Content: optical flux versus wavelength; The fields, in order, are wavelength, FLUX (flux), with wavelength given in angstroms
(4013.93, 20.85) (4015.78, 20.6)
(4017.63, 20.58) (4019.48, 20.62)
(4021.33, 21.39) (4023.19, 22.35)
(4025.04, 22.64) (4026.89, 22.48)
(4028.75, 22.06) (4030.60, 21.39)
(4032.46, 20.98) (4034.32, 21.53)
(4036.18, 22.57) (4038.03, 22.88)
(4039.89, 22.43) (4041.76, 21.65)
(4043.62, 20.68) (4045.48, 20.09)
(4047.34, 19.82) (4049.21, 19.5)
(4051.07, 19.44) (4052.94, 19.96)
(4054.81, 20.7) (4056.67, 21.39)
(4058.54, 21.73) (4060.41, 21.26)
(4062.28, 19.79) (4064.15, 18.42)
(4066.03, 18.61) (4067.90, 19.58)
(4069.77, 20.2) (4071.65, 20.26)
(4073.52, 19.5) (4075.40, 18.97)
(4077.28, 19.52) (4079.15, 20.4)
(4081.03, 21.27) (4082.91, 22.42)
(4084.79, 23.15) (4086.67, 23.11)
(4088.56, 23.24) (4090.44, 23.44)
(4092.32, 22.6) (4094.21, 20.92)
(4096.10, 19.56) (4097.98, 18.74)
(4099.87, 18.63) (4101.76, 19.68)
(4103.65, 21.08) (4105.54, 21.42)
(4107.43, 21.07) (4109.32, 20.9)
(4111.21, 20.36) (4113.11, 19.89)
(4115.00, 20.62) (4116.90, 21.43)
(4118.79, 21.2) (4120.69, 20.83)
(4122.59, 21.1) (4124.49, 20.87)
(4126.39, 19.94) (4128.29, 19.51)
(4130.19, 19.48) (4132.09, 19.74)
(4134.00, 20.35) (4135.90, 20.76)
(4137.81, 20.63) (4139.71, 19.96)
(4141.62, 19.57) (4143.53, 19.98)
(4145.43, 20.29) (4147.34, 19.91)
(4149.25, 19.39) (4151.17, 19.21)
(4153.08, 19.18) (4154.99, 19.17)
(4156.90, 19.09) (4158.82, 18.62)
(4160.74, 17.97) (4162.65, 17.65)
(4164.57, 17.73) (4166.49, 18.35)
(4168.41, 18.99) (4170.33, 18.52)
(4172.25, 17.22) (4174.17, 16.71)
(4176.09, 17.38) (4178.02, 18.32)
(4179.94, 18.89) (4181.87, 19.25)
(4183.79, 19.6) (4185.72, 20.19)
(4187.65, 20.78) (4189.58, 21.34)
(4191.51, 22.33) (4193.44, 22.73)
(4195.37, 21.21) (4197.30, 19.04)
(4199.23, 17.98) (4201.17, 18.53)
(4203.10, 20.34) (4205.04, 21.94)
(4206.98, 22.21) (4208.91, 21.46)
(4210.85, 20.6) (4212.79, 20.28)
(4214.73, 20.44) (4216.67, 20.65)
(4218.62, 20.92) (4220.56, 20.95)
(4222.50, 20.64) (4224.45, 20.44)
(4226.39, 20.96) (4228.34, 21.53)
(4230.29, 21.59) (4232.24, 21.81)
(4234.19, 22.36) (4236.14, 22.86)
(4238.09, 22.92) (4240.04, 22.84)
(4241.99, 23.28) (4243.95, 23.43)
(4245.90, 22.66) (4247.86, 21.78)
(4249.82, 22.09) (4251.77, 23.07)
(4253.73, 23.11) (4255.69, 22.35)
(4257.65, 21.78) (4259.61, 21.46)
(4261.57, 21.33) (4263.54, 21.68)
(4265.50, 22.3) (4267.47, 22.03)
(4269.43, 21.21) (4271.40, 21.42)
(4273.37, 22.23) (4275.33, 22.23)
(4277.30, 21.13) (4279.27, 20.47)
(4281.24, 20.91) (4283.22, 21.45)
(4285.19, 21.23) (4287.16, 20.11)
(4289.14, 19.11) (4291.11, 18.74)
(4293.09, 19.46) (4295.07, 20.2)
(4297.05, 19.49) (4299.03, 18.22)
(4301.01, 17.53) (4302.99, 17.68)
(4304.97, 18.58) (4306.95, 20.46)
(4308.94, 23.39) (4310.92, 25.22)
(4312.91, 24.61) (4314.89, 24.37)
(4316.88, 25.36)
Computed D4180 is 2.9 angstroms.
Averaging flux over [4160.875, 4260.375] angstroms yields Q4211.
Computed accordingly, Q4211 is 20.7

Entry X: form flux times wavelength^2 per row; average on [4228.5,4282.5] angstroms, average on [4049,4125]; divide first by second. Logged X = 1.2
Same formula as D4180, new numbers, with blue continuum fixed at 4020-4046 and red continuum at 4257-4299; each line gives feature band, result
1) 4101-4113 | 0.5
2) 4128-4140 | 0.7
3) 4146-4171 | 3.0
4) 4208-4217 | 0.2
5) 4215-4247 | -1.2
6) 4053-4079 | 2.0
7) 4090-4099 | 0.3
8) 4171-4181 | 1.7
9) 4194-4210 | 0.6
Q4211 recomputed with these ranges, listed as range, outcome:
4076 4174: 20.1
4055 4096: 20.9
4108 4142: 20.4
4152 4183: 18.3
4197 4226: 20.5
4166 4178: 17.9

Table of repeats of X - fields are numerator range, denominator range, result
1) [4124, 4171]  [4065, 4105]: 0.96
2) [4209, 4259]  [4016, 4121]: 1.13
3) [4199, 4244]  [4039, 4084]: 1.13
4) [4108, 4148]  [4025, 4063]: 1.00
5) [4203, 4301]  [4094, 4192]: 1.14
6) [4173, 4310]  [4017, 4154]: 1.09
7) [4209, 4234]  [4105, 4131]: 1.07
